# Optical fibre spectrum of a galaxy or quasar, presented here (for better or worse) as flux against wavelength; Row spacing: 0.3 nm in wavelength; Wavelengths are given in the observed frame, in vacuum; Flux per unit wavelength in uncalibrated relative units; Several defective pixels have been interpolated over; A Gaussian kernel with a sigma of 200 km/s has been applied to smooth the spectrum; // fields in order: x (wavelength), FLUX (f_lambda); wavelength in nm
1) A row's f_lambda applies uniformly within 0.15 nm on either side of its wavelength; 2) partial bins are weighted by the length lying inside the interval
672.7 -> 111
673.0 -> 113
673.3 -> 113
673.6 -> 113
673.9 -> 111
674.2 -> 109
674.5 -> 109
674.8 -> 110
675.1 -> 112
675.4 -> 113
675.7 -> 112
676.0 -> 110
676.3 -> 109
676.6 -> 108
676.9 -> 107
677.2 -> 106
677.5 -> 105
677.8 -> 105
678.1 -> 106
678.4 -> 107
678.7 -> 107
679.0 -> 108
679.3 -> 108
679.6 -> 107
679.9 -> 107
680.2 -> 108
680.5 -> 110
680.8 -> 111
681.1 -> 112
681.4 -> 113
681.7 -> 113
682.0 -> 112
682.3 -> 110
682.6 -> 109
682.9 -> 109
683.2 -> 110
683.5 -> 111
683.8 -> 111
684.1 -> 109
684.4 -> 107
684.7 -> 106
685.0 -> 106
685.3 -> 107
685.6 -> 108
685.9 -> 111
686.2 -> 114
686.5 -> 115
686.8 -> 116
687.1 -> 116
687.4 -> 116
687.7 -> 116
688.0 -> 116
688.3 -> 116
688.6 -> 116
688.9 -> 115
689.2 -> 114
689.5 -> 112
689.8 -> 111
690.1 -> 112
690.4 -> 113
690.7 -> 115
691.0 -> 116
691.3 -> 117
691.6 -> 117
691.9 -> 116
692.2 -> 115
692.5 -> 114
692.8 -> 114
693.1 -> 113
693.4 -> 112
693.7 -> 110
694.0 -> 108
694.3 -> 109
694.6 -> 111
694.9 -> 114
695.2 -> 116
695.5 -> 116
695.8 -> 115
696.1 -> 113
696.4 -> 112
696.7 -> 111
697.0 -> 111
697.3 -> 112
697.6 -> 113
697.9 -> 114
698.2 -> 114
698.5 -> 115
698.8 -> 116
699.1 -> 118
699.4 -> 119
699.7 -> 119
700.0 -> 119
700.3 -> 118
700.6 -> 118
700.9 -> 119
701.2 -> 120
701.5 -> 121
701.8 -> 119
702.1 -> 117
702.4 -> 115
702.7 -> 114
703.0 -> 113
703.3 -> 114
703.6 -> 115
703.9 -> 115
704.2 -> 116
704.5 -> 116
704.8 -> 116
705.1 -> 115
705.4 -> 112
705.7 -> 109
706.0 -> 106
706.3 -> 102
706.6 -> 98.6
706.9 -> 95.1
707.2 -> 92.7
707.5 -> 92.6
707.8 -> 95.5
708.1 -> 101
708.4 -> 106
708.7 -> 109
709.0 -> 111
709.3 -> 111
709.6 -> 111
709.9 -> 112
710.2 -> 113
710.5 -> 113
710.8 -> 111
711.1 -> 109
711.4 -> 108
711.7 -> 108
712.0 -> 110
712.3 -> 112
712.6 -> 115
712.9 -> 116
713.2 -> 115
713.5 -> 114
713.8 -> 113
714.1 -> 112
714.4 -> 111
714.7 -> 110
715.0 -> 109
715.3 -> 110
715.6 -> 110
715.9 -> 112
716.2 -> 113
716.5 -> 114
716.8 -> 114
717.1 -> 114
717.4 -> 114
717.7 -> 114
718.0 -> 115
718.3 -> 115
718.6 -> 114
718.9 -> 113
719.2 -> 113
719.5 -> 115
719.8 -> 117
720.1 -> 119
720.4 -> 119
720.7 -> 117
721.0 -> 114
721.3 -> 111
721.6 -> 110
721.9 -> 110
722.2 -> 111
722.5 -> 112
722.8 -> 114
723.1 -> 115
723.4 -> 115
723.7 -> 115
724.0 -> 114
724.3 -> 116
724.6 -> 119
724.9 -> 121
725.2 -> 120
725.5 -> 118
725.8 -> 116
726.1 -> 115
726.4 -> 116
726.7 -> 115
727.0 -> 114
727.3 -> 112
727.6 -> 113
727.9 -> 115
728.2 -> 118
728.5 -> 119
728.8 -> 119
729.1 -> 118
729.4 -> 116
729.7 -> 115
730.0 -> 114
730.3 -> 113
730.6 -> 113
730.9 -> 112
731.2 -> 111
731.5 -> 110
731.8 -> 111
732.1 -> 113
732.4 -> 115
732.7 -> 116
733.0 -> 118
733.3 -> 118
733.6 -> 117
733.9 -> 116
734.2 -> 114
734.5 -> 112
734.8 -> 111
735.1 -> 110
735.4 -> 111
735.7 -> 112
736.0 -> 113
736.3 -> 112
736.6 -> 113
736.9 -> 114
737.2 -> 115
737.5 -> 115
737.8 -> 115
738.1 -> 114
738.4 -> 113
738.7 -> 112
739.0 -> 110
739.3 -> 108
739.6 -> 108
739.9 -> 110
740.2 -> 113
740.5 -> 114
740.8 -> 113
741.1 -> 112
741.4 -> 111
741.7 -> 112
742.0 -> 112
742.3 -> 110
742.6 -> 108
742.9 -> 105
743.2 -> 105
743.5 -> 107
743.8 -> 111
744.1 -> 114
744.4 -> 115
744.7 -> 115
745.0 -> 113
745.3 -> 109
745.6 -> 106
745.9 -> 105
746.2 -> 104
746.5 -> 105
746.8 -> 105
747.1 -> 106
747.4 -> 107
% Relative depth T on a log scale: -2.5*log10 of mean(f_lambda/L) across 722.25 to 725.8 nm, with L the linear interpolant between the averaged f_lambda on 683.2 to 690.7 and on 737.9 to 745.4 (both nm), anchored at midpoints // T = -0.04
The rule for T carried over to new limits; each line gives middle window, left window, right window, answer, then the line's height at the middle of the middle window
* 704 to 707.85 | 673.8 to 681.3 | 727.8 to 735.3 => 0.06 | 112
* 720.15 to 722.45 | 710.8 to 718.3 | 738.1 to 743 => -0.01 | 112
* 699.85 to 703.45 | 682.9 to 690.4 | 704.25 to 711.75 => -0.08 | 109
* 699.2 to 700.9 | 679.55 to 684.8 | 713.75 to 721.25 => -0.06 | 112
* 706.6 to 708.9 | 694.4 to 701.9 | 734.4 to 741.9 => 0.16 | 115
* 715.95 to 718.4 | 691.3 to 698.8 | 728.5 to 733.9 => 0.00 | 114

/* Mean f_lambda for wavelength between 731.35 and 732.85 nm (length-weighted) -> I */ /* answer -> 113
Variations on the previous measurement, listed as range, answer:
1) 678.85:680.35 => 108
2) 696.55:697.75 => 112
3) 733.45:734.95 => 114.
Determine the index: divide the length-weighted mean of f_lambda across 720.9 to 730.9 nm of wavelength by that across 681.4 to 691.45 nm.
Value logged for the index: 1.02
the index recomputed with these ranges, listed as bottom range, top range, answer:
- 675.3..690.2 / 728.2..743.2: 1.02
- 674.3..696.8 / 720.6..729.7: 1.04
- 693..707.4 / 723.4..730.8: 1.03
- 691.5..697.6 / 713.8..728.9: 1.01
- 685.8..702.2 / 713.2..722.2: 0.99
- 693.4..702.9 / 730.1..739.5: 0.98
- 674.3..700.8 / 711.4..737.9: 1.02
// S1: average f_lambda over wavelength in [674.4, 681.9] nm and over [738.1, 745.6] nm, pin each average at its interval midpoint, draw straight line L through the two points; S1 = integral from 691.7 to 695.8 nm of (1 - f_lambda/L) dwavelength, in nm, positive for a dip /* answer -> -0.137 nm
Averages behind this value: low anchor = 109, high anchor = 111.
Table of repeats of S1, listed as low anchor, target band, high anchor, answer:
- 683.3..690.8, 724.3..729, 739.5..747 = -0.264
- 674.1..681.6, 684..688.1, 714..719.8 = -0.074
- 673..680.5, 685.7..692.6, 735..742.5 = -0.327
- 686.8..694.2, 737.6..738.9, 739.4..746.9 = -0.039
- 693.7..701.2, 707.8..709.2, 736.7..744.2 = 0.099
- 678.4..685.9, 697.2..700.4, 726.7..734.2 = -0.145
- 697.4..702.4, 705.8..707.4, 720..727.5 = 0.243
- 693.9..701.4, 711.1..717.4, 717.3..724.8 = 0.144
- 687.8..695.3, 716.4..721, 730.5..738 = -0.063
